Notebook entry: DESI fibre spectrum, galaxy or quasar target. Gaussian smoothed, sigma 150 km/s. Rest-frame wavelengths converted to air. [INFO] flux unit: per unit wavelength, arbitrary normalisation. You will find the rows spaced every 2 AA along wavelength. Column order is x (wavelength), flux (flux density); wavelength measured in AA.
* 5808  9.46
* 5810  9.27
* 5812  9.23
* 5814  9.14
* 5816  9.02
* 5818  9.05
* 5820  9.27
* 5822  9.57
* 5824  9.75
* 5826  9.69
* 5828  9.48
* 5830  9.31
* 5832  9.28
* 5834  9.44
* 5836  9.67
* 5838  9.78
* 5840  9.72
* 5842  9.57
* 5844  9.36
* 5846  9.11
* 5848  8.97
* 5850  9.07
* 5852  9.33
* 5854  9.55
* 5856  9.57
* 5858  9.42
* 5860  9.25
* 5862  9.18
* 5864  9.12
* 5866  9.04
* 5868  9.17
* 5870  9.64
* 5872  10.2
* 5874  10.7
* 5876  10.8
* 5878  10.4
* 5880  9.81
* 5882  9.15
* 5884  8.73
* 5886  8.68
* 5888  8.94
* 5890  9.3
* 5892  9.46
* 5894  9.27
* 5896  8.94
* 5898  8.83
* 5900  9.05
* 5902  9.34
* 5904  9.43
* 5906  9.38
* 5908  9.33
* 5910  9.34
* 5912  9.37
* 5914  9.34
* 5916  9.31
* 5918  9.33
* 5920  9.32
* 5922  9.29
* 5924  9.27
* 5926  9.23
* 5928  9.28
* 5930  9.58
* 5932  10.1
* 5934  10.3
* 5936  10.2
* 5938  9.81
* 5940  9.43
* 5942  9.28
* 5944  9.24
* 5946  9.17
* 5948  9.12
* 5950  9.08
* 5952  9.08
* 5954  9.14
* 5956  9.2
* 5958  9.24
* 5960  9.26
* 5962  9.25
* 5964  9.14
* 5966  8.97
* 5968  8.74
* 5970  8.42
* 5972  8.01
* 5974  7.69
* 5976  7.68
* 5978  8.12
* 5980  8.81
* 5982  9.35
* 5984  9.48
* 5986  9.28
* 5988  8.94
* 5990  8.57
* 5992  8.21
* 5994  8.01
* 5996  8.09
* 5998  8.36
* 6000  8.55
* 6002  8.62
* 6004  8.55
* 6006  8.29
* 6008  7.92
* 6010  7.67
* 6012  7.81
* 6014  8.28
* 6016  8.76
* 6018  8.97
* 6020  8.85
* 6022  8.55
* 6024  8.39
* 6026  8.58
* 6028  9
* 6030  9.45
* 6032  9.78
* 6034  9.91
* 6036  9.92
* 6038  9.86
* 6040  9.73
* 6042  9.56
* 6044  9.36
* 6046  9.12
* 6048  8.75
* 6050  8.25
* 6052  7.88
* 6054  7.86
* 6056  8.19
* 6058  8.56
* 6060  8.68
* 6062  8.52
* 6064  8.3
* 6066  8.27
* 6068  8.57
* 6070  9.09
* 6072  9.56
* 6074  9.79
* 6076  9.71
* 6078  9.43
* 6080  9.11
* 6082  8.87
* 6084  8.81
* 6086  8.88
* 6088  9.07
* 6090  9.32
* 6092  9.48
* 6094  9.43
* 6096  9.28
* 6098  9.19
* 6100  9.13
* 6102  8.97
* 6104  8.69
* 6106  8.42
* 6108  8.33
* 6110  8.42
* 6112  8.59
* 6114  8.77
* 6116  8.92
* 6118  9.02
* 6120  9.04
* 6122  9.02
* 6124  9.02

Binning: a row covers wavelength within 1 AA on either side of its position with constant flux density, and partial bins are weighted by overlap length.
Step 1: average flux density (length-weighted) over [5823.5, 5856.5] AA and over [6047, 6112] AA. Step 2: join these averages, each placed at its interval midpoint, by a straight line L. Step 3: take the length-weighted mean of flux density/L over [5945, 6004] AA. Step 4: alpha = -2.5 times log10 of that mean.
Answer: 0.04 mag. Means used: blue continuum 9.44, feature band 8.74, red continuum 8.83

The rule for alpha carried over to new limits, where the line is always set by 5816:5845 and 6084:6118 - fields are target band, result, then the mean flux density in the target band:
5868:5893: -0.03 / 9.63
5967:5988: 0.07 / 8.58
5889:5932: 0.00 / 9.3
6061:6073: 0.03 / 8.72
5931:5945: -0.06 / 9.77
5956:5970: 0.02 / 9.06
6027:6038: -0.07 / 9.63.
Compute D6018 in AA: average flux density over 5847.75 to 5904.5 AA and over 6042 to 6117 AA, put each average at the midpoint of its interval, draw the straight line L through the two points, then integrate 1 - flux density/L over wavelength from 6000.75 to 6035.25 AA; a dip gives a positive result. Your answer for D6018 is 1.3 AA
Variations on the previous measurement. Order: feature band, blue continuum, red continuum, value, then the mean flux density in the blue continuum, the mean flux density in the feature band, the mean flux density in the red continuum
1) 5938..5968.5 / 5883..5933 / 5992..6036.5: -0.7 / 9.26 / 9.18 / 8.63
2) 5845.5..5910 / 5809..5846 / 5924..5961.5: 0.2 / 9.41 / 9.38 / 9.42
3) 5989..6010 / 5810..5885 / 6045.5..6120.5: 1.8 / 9.47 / 8.29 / 8.85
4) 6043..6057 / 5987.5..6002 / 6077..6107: 0.5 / 8.39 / 8.49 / 9.07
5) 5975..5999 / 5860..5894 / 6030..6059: 1.7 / 9.5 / 8.57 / 9.07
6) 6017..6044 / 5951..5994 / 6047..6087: -1.6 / 8.77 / 9.28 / 8.75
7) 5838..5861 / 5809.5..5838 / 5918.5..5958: 0.0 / 9.39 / 9.37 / 9.42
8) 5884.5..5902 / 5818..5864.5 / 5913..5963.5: 0.6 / 9.41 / 9.07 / 9.39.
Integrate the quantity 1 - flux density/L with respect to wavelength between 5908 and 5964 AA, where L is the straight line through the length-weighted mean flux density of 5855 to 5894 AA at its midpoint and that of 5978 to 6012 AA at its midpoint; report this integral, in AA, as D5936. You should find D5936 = -2.4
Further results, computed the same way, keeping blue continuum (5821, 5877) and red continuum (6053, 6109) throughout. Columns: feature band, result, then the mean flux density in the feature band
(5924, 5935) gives -0.4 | 9.66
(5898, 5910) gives 0.1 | 9.27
